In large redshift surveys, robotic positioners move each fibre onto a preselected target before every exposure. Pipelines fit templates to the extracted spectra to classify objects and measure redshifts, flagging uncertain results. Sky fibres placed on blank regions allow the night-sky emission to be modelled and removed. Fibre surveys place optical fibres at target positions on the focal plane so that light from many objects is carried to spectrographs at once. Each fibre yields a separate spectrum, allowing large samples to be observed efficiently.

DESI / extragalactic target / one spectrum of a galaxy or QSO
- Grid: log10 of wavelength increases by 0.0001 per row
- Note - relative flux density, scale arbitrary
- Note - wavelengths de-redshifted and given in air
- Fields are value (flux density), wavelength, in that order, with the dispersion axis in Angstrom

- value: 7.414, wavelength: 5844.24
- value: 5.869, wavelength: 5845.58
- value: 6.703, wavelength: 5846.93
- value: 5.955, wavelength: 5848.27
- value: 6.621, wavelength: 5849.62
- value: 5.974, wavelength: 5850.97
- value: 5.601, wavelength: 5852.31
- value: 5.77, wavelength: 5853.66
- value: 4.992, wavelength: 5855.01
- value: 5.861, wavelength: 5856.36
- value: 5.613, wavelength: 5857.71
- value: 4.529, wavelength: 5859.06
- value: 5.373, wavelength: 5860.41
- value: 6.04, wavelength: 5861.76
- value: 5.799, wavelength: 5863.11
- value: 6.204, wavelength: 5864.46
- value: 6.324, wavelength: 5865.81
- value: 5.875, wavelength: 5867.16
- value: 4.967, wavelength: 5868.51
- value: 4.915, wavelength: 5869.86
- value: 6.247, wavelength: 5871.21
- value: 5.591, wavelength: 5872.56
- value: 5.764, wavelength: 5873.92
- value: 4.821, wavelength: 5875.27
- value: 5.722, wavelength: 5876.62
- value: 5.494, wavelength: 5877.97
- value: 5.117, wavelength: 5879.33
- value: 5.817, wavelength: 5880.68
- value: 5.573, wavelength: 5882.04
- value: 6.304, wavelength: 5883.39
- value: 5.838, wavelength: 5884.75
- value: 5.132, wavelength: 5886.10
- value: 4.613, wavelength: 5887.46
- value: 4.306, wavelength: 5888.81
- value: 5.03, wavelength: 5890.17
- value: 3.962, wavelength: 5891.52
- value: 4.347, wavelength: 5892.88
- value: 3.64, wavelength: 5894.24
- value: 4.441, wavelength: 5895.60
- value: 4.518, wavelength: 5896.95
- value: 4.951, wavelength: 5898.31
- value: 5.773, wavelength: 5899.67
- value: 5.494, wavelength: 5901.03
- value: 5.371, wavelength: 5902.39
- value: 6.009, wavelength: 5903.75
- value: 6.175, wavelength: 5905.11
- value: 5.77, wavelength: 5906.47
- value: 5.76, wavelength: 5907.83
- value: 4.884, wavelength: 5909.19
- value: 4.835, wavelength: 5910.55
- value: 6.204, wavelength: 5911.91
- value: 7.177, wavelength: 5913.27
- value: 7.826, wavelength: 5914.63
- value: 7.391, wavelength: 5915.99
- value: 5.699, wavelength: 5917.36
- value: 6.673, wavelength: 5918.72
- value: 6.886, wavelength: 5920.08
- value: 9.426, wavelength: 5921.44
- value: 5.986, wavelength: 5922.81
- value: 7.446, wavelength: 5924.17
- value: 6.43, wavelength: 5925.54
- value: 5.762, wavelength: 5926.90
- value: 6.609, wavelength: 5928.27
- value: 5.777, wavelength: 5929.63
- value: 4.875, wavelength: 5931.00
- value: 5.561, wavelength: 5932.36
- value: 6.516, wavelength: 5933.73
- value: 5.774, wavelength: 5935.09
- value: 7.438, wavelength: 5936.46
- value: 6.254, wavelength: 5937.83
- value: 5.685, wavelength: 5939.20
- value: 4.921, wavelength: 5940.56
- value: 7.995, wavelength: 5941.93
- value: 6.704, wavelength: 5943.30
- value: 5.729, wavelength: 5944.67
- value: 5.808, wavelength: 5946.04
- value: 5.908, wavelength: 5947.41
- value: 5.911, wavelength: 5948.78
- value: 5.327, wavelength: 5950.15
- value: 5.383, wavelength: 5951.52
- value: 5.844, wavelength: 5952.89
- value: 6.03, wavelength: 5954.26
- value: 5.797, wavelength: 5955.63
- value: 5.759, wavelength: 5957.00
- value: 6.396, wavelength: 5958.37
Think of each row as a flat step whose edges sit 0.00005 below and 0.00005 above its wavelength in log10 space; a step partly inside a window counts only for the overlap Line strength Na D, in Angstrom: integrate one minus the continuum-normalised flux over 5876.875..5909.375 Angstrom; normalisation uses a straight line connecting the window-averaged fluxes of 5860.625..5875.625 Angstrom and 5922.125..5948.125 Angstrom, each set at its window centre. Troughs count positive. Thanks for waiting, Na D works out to 3.76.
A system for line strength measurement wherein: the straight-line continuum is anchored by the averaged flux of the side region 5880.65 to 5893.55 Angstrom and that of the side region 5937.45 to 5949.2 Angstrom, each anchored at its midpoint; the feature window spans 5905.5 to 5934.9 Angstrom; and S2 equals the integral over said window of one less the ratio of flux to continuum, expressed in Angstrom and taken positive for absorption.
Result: -3.5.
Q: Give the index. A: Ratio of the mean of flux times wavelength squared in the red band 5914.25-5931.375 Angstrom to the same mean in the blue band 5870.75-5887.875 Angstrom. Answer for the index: 1.22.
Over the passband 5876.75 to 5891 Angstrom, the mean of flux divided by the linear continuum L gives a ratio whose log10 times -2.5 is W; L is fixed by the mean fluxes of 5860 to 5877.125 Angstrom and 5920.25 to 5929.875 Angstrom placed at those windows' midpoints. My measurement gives 0.13 mag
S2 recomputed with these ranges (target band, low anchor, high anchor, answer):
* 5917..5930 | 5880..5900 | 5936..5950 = -2.3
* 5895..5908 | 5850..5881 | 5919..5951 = 1.2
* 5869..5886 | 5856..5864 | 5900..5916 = 0.4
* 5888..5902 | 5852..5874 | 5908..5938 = 3.2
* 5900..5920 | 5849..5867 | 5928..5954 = -0.7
